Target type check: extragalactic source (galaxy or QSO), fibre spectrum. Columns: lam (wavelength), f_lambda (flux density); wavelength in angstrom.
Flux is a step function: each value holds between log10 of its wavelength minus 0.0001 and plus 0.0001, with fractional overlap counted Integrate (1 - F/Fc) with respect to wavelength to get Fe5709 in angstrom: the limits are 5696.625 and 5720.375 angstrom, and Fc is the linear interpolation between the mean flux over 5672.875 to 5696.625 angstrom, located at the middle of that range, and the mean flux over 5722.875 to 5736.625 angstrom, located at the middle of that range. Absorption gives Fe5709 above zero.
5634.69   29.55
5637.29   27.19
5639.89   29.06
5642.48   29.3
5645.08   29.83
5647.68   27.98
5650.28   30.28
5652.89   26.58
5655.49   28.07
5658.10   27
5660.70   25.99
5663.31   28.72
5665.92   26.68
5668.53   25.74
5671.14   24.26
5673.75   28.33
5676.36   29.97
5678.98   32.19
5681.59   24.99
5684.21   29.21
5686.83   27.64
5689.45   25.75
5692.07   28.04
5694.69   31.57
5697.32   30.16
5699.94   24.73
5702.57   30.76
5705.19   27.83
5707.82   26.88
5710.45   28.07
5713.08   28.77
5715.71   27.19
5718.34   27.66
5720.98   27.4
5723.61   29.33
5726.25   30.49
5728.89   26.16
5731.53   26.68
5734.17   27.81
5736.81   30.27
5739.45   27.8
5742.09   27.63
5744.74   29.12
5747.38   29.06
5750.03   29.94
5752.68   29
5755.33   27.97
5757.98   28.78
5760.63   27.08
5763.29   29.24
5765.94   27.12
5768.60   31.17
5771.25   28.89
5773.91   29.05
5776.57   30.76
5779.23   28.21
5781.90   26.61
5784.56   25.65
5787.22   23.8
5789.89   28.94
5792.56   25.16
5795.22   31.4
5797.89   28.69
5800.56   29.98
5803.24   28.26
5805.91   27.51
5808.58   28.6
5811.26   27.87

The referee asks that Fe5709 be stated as 0.4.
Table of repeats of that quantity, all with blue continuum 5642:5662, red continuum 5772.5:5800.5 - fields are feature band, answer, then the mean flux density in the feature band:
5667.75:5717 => 0.0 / 28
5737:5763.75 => -0.6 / 28.6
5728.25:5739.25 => 0.1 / 27.8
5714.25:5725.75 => 0.0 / 28.1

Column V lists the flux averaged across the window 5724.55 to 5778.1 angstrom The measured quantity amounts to 28.7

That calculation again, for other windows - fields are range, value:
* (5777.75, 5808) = 27.7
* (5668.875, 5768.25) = 28.2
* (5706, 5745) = 28.1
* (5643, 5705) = 28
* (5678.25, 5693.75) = 27.9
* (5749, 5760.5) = 28.7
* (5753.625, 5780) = 28.8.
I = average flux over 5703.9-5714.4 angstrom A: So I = 27.9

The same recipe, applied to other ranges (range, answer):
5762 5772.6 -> 29.1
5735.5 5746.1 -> 28.7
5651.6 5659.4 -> 27.2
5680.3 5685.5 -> 27.1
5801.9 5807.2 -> 27.9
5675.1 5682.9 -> 29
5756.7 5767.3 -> 28.1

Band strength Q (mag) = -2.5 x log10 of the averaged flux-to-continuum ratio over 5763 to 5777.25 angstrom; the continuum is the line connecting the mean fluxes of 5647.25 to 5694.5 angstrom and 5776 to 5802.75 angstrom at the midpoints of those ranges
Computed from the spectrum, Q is -0.06 mag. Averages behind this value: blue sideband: 27.7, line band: 29.3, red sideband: 27.8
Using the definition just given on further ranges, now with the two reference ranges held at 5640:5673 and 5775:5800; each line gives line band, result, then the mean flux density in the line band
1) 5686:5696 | -0.025 mag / 28.3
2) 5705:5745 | -0.014 mag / 28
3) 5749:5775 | -0.041 mag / 28.8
